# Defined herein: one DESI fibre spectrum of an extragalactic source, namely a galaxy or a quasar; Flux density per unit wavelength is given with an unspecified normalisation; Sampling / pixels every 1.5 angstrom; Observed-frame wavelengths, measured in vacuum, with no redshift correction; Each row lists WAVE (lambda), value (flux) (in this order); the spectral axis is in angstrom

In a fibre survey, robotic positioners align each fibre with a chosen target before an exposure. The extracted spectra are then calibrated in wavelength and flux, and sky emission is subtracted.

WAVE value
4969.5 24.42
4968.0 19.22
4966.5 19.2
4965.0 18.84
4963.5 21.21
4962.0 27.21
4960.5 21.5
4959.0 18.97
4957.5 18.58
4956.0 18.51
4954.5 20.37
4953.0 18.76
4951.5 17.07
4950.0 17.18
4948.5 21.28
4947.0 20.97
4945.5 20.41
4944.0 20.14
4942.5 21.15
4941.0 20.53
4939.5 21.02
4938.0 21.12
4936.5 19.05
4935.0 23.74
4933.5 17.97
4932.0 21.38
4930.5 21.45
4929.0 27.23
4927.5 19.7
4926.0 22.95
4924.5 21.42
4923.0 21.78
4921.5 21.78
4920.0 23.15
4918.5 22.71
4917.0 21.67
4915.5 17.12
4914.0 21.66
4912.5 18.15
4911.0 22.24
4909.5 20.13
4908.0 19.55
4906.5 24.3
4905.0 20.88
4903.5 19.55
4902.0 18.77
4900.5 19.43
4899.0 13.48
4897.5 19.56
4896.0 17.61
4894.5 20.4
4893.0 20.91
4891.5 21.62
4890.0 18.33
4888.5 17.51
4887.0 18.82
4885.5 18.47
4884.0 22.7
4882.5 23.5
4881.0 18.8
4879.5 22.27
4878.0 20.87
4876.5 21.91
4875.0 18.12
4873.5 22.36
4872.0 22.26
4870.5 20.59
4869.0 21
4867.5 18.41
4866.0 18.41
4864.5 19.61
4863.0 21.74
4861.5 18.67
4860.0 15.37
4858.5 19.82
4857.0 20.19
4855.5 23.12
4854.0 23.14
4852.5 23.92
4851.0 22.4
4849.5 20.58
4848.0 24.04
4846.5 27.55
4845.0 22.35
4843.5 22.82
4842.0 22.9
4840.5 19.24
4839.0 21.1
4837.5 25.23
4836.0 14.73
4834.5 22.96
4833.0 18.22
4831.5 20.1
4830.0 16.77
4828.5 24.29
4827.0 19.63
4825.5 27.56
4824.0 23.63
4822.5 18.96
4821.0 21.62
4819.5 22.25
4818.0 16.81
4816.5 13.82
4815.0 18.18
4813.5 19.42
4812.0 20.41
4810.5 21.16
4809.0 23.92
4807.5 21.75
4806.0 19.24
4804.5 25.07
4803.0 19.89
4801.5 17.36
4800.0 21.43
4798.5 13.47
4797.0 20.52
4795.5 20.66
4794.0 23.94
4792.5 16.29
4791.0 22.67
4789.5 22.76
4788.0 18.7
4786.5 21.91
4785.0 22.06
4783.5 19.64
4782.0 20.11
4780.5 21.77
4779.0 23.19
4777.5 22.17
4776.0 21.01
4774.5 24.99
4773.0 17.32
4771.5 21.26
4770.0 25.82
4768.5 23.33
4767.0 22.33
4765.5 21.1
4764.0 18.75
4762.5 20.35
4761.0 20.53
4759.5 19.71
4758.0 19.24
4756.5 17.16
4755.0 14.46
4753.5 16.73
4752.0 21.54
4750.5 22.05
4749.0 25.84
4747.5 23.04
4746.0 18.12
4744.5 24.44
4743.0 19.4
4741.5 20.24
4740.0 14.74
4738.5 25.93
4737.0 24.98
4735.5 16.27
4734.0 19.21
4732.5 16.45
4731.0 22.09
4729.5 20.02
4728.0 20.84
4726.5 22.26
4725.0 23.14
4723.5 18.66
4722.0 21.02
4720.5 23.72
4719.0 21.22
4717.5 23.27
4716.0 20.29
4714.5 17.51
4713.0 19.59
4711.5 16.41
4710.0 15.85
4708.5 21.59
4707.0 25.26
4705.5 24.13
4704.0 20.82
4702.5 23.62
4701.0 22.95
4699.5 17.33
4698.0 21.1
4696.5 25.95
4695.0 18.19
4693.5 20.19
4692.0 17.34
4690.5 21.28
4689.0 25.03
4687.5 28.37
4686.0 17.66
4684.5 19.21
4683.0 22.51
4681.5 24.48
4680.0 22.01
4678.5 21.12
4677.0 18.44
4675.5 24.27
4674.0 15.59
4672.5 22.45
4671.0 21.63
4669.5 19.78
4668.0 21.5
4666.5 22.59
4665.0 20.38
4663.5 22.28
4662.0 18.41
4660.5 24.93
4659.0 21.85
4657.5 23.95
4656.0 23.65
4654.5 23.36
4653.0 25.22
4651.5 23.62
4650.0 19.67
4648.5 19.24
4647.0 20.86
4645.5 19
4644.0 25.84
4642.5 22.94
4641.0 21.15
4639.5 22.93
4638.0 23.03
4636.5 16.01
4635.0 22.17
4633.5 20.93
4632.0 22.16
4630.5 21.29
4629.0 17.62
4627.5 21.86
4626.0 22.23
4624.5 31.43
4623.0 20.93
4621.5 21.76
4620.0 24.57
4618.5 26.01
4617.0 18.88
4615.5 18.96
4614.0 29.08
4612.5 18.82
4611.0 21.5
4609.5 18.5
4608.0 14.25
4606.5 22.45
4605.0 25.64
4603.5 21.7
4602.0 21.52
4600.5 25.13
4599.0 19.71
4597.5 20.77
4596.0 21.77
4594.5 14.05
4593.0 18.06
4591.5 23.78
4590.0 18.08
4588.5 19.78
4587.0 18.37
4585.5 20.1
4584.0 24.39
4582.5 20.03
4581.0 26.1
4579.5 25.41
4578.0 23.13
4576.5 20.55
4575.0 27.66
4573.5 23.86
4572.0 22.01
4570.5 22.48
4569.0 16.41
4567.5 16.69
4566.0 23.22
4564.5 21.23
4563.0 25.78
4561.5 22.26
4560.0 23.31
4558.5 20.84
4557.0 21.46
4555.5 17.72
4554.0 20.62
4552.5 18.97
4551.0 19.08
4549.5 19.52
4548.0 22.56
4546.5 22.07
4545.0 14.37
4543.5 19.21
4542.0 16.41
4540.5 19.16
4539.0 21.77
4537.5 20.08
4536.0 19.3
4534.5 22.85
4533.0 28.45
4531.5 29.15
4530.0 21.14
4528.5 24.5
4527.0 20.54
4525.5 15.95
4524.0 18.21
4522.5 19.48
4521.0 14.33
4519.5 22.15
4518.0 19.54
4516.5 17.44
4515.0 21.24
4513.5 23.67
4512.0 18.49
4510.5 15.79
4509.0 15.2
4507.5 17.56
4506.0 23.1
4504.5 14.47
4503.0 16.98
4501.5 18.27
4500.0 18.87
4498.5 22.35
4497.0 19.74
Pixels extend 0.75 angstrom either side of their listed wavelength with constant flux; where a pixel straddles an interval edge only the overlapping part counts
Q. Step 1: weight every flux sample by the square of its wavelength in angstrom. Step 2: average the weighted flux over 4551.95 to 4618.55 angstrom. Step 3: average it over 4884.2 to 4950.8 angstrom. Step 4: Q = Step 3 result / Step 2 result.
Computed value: 1.1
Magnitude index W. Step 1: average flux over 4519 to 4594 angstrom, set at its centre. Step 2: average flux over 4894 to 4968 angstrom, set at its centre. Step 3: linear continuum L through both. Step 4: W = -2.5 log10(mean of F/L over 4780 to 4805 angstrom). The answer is 0.01 mag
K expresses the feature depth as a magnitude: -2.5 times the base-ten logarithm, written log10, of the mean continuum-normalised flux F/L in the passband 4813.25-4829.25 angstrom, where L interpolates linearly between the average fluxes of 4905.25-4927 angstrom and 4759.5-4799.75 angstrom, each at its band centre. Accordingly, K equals 0.03 mag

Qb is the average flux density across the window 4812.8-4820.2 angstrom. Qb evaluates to 18.1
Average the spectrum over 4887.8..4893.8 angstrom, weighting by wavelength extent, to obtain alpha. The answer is 19.6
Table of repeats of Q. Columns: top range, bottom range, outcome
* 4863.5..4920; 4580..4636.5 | 1.06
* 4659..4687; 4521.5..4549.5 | 1.08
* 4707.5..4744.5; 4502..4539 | 1.11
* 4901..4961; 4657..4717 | 1.08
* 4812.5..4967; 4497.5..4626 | 1.13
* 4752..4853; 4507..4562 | 1.16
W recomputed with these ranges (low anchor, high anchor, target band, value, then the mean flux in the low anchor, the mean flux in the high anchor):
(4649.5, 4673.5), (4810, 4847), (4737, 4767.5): 0.055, 22.2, 20.8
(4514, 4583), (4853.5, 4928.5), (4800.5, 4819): 0.038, 21.1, 20.3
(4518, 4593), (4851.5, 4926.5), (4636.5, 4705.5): -0.043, 21.1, 20.4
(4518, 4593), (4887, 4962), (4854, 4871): 0.033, 21.1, 20.4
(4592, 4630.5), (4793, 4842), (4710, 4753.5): 0.012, 21.5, 20.4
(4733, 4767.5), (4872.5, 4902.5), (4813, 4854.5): -0.066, 20.2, 19.8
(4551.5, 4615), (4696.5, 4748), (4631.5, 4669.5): -0.039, 21.3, 20.8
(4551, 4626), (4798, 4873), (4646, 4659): -0.047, 21.6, 20.8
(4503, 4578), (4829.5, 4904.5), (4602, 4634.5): -0.076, 20.4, 20.5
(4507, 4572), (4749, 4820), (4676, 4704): -0.058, 20.3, 20.4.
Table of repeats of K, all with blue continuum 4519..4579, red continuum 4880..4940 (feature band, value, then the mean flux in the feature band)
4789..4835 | 0.01 mag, 20.5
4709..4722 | 0.05 mag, 19.8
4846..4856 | -0.14 mag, 23.4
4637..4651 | -0.04 mag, 21.6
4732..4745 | 0.03 mag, 20.2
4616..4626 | -0.14 mag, 23.7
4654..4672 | -0.06 mag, 22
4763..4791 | -0.05 mag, 21.6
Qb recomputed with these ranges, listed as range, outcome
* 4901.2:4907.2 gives 20.8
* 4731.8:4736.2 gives 17.3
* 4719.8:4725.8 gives 21.6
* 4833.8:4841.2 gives 20.6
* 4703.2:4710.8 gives 21.5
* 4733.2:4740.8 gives 20.2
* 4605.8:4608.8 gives 18.3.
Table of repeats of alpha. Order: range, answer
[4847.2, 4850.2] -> 22.4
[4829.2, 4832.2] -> 18.5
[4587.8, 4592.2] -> 20.5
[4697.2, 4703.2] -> 21.3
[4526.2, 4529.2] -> 22.4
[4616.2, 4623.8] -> 22.5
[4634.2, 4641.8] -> 21.1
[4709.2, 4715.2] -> 17.4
